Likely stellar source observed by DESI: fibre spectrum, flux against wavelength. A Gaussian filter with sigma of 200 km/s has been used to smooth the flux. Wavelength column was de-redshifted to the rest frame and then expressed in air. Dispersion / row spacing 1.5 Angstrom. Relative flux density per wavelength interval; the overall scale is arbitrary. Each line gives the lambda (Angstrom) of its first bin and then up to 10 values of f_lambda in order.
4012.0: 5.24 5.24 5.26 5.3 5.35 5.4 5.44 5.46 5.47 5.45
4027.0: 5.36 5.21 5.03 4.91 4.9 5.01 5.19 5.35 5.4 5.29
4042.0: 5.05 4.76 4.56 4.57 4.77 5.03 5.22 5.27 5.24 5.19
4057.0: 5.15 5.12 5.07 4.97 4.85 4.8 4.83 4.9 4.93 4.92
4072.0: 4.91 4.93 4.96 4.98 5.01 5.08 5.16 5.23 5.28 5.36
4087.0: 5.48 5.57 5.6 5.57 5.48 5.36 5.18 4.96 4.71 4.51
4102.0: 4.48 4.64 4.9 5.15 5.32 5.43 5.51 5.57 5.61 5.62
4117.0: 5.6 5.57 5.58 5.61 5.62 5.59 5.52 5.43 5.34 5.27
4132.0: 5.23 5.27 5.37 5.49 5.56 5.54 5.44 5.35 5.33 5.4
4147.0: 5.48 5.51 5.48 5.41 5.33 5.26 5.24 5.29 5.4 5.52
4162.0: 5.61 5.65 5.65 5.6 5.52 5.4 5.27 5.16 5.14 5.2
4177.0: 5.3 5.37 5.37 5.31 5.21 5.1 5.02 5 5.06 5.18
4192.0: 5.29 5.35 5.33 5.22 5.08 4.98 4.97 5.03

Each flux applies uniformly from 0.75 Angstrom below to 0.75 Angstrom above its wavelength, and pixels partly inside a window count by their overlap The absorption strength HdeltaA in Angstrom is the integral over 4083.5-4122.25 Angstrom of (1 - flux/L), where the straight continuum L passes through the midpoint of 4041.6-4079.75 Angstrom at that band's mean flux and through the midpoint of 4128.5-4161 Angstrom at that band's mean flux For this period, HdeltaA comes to -0.9 Angstrom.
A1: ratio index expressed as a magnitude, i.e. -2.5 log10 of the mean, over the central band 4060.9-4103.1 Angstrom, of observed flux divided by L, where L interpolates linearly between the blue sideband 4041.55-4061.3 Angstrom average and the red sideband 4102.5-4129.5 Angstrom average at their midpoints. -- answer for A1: 0.03 mag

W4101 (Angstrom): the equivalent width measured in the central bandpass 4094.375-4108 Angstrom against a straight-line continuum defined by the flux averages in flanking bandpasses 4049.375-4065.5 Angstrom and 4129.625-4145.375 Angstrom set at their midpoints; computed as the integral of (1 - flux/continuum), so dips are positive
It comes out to 1.0 Angstrom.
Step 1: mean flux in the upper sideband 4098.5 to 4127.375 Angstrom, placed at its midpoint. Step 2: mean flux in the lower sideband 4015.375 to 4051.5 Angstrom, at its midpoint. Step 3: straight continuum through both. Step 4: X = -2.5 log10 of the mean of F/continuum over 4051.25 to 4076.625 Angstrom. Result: 0.04 mag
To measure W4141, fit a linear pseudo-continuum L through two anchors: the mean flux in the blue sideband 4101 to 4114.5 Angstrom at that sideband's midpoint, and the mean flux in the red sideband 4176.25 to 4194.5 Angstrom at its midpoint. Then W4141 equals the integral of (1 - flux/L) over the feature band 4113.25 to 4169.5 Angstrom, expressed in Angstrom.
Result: -3.1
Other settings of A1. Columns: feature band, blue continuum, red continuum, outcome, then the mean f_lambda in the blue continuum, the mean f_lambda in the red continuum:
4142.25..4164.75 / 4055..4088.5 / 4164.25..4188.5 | -0.04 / 5.06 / 5.29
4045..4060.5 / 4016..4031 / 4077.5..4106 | 0.05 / 5.34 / 5.14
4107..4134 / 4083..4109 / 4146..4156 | -0.04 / 5.15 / 5.4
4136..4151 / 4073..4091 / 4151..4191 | -0.03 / 5.23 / 5.32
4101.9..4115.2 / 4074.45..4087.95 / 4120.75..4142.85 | 0.02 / 5.18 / 5.44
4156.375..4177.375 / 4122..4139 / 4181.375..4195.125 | -0.03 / 5.43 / 5.17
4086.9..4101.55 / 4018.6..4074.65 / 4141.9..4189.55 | -0.01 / 5.08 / 5.34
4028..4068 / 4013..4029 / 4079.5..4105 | 0.05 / 5.36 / 5.15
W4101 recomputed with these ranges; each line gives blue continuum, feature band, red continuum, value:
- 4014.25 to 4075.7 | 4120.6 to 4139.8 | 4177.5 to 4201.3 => -1.13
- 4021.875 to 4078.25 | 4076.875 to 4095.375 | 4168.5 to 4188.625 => -0.87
